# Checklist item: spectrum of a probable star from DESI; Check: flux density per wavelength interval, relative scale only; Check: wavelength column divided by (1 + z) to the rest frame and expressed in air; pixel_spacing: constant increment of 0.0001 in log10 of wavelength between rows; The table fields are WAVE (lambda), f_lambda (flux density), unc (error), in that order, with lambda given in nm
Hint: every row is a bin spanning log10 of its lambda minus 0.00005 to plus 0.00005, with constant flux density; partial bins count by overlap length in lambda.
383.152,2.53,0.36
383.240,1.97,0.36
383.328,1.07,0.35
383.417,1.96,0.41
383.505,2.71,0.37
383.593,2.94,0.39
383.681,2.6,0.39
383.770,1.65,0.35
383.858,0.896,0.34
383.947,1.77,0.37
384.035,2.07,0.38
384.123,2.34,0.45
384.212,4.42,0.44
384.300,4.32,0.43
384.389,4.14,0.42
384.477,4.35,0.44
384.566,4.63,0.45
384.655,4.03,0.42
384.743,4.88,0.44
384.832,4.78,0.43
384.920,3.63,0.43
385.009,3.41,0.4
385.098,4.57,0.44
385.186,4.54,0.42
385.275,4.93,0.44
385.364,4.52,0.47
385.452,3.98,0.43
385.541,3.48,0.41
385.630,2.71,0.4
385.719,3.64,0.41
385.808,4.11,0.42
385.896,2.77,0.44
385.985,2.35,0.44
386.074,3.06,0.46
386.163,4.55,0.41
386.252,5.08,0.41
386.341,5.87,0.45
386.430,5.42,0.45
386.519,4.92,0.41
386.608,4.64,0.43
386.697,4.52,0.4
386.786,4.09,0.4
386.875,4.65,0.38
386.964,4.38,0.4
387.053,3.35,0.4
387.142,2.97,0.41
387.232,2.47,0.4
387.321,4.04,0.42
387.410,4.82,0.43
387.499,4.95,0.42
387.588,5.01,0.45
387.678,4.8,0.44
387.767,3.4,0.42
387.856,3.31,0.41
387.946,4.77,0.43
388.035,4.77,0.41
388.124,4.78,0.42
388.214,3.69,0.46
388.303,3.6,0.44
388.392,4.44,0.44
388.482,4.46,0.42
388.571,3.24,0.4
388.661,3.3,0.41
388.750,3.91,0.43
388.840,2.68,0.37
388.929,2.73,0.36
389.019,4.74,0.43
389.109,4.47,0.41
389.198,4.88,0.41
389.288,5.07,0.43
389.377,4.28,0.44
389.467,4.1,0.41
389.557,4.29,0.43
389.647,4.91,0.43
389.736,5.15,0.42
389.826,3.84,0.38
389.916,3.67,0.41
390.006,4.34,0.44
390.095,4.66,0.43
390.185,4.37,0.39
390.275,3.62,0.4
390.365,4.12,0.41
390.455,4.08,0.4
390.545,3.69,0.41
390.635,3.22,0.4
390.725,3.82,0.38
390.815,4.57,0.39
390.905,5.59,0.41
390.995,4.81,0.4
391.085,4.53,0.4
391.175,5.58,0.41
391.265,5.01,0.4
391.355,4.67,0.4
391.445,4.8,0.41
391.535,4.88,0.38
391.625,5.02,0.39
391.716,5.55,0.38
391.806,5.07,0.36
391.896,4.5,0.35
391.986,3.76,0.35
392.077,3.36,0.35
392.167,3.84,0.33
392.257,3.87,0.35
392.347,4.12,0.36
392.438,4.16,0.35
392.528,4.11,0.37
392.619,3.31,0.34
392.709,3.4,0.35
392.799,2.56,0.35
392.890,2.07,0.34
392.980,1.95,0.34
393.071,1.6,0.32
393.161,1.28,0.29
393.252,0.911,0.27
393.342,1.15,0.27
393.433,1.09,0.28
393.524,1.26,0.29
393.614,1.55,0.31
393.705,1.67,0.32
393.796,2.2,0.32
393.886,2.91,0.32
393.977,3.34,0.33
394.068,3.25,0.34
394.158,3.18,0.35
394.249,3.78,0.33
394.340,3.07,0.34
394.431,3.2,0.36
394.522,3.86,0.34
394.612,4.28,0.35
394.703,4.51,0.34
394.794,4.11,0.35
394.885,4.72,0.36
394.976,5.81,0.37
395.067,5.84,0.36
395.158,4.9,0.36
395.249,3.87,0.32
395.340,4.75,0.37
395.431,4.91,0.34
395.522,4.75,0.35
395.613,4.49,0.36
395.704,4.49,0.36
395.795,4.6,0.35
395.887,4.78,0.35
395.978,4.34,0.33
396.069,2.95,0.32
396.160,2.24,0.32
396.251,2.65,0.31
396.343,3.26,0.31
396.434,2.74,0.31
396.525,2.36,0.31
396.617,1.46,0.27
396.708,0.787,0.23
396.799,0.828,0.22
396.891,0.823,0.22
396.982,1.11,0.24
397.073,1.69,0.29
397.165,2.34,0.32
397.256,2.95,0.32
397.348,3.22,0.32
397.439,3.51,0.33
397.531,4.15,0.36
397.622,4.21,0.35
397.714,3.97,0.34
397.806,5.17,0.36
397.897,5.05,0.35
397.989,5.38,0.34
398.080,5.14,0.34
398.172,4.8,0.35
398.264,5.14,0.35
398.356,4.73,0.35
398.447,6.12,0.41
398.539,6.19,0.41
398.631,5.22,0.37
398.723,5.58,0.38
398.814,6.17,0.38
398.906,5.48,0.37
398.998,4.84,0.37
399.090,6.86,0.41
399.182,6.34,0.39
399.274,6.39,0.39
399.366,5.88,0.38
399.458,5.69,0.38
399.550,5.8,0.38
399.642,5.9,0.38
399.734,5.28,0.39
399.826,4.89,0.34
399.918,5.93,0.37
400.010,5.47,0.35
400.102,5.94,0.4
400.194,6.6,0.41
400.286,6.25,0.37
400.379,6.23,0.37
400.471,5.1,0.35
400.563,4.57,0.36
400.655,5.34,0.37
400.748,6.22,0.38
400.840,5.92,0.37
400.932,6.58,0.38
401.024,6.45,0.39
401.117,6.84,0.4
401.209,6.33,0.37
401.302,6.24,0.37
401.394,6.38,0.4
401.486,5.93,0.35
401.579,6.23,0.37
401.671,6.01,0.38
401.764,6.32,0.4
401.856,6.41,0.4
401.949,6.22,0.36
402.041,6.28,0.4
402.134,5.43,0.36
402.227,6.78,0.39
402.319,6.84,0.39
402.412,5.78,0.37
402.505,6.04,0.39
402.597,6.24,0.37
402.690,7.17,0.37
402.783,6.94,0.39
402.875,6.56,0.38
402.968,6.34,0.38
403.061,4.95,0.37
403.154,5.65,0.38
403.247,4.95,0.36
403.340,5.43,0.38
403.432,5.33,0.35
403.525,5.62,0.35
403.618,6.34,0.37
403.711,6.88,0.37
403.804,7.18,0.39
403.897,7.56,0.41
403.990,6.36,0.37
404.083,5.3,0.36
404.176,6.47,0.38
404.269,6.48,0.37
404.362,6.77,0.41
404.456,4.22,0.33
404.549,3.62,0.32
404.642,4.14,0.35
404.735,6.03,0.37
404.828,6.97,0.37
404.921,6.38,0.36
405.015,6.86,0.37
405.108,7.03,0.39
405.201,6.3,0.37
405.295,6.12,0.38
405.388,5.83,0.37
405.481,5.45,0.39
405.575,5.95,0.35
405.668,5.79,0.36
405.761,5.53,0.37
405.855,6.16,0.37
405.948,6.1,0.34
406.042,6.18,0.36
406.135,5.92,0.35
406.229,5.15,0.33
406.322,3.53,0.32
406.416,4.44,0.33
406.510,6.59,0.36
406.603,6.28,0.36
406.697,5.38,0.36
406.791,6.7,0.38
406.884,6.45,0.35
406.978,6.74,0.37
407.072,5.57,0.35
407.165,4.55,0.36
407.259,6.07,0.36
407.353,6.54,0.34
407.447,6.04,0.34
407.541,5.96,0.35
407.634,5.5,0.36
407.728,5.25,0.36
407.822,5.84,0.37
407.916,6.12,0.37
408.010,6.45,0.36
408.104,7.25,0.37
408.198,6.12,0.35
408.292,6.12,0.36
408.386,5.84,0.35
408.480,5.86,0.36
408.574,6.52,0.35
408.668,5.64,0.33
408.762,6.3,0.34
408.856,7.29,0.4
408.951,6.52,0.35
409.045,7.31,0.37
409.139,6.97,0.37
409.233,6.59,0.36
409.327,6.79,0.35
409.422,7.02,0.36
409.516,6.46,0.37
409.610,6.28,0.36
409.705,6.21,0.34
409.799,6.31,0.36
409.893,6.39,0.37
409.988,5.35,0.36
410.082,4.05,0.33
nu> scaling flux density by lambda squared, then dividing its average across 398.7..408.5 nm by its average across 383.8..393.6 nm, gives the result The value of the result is 1.66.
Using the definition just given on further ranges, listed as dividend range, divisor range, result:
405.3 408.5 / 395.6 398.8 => 1.67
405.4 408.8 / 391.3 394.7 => 1.96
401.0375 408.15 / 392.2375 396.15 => 1.86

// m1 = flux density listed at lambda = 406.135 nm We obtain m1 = 5.92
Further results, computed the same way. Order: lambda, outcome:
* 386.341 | 5.87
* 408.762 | 6.3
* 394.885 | 4.72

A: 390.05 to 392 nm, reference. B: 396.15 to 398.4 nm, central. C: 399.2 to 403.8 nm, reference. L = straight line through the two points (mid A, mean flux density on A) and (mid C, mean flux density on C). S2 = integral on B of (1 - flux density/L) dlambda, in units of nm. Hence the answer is 0.93 nm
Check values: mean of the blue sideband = 4.56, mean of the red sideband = 6.03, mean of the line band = 3.2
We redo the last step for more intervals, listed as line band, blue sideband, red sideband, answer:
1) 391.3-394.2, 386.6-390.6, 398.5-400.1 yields 0.97 nm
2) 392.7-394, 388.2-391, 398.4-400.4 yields 0.79 nm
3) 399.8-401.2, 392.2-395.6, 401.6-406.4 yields -0.24 nm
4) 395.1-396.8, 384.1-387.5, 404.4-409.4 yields 0.50 nm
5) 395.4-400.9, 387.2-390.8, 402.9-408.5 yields 0.65 nm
